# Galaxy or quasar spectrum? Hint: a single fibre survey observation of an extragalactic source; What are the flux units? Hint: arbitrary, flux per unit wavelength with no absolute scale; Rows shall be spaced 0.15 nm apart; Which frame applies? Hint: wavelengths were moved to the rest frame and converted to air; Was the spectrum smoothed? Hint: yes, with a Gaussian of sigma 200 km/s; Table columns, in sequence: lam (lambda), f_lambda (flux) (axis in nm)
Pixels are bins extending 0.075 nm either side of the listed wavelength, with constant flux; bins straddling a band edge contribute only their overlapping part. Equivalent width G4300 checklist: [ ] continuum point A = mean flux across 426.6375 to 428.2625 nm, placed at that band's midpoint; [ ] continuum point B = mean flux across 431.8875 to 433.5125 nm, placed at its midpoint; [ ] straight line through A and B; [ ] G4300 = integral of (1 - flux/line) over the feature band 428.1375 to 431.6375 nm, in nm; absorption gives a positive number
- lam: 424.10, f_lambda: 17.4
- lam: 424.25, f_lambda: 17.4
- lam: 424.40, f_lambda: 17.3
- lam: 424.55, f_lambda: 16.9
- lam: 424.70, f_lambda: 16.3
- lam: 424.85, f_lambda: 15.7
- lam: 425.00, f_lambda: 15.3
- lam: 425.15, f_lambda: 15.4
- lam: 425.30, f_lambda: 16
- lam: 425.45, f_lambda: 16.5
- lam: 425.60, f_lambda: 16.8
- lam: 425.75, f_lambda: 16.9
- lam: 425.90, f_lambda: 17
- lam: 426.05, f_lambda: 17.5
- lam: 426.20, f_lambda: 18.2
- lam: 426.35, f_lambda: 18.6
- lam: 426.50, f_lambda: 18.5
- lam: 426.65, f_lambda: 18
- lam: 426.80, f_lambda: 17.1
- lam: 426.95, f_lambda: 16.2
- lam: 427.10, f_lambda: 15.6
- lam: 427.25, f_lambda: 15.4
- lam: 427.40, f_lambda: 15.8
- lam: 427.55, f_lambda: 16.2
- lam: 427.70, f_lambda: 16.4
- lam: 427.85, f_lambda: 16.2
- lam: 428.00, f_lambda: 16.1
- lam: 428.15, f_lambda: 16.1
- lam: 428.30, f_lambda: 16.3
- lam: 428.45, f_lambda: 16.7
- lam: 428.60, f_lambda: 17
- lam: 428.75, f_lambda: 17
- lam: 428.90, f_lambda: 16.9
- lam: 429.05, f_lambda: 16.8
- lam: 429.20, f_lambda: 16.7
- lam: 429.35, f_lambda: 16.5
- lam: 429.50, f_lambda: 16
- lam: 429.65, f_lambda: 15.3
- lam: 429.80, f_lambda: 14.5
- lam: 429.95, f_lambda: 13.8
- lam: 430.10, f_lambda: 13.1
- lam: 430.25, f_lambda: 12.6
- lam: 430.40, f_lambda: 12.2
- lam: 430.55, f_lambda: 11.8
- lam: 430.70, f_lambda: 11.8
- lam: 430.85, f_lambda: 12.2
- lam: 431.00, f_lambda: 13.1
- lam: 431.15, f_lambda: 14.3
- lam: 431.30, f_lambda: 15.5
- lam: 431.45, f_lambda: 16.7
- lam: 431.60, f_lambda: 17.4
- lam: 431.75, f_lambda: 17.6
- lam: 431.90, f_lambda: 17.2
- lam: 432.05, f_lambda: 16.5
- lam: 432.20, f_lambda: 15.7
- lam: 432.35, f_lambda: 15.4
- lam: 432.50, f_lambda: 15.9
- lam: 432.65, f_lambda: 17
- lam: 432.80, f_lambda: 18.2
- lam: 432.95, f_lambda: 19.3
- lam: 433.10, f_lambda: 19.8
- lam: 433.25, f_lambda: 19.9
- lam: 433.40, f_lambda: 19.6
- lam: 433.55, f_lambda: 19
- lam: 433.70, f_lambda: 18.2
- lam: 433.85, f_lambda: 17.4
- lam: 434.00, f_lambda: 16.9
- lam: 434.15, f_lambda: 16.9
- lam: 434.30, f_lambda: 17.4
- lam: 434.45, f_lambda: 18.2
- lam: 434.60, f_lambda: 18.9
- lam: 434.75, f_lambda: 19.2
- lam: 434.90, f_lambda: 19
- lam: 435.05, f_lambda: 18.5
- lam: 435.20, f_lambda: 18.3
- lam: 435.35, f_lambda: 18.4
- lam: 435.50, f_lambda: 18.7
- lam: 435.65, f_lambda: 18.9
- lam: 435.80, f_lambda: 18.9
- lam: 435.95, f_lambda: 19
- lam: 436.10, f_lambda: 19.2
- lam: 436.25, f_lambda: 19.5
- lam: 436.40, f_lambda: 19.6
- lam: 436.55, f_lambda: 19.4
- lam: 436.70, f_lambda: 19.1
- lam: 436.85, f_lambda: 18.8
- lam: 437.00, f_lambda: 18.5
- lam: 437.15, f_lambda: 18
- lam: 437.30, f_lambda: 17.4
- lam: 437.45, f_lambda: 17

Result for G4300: 0.399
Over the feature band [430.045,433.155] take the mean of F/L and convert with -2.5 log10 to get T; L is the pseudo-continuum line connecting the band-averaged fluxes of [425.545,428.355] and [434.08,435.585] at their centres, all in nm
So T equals 0.155 mag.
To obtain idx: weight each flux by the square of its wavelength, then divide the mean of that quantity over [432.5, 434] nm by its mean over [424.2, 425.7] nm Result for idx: 1.2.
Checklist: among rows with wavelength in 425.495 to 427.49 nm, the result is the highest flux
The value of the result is 18.6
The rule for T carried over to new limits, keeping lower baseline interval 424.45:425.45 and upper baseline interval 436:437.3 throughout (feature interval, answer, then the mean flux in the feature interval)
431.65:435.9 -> 0.011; 18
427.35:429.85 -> 0.041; 16.3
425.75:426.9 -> -0.089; 17.7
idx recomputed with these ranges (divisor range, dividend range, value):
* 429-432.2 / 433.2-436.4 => 1.28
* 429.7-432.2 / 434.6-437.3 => 1.33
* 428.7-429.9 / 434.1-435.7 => 1.17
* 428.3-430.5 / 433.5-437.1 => 1.24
